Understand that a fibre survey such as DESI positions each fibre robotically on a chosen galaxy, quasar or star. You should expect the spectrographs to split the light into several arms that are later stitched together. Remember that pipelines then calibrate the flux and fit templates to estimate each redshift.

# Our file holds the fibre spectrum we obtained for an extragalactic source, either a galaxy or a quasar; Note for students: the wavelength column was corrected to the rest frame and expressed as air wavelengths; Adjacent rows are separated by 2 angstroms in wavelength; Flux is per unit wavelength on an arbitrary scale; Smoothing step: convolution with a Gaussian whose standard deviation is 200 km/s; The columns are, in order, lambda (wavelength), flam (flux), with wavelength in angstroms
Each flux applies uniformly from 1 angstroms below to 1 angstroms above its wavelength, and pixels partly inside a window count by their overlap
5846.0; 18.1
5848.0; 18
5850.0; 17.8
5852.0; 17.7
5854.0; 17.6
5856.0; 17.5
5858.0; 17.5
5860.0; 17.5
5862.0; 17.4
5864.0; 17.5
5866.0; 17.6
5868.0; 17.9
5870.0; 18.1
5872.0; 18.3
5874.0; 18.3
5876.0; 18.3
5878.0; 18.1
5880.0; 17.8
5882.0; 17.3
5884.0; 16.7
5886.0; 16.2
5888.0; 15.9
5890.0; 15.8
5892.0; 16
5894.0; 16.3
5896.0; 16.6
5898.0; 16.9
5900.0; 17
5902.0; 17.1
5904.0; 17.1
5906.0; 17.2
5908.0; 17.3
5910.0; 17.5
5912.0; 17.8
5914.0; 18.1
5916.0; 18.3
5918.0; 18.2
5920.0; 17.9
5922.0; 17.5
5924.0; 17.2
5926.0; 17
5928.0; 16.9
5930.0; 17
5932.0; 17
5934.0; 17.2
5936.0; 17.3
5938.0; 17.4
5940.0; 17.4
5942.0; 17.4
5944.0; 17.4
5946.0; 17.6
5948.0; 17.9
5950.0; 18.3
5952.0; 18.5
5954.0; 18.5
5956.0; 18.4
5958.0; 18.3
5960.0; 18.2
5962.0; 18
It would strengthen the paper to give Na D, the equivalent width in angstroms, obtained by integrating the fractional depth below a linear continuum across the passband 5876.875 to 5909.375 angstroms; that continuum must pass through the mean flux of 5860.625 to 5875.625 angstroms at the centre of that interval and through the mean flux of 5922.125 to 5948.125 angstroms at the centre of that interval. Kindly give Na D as 1.5 angstroms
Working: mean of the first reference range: 17.9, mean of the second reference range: 17.3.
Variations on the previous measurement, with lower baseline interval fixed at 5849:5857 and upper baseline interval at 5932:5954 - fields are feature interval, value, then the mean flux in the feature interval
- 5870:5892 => 0.5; 17.2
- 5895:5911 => 0.5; 17.1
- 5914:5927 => 0.0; 17.7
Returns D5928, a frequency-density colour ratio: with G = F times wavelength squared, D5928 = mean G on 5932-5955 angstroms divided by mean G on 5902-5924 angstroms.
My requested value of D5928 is 1.0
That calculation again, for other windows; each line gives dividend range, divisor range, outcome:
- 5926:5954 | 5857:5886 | 1.01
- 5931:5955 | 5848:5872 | 1.03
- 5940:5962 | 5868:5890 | 1.06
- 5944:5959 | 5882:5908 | 1.11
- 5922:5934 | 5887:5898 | 1.07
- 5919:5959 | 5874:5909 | 1.06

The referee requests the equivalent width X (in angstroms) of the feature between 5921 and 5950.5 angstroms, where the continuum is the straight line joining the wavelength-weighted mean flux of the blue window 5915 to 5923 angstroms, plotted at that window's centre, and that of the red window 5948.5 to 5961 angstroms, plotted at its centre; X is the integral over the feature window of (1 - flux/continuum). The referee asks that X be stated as 1.3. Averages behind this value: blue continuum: 18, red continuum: 18.3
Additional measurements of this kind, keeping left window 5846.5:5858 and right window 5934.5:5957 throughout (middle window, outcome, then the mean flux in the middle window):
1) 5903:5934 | 0.57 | 17.5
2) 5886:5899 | 1.11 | 16.2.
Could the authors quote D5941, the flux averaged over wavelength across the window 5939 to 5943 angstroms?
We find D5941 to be 17.4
